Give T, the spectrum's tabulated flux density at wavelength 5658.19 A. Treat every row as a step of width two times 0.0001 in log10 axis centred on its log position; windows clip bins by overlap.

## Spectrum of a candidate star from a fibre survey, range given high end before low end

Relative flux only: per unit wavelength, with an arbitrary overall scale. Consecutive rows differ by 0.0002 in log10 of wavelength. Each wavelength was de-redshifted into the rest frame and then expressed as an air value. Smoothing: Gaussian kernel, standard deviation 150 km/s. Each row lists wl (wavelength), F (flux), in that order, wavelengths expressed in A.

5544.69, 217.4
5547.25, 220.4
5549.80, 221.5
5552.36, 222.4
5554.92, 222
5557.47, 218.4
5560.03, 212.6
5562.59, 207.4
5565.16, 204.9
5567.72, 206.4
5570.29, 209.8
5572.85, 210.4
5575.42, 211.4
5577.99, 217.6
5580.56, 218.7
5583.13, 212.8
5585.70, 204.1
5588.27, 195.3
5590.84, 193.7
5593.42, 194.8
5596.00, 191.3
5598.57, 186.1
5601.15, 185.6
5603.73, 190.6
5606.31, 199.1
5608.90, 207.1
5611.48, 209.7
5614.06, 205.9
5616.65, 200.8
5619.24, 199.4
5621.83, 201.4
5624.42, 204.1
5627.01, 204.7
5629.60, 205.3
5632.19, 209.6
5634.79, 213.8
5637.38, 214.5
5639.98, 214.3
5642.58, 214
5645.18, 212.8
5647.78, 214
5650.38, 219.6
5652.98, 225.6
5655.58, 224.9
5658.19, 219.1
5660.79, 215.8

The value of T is 219.1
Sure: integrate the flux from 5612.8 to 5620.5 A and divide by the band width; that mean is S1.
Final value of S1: 202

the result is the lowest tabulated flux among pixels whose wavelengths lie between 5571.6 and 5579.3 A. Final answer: 210.4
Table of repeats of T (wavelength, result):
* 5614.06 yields 205.9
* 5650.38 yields 219.6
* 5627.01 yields 204.7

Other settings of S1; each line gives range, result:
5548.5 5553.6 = 222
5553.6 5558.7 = 221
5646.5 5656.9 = 221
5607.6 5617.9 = 206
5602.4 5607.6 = 195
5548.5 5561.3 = 220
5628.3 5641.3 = 211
